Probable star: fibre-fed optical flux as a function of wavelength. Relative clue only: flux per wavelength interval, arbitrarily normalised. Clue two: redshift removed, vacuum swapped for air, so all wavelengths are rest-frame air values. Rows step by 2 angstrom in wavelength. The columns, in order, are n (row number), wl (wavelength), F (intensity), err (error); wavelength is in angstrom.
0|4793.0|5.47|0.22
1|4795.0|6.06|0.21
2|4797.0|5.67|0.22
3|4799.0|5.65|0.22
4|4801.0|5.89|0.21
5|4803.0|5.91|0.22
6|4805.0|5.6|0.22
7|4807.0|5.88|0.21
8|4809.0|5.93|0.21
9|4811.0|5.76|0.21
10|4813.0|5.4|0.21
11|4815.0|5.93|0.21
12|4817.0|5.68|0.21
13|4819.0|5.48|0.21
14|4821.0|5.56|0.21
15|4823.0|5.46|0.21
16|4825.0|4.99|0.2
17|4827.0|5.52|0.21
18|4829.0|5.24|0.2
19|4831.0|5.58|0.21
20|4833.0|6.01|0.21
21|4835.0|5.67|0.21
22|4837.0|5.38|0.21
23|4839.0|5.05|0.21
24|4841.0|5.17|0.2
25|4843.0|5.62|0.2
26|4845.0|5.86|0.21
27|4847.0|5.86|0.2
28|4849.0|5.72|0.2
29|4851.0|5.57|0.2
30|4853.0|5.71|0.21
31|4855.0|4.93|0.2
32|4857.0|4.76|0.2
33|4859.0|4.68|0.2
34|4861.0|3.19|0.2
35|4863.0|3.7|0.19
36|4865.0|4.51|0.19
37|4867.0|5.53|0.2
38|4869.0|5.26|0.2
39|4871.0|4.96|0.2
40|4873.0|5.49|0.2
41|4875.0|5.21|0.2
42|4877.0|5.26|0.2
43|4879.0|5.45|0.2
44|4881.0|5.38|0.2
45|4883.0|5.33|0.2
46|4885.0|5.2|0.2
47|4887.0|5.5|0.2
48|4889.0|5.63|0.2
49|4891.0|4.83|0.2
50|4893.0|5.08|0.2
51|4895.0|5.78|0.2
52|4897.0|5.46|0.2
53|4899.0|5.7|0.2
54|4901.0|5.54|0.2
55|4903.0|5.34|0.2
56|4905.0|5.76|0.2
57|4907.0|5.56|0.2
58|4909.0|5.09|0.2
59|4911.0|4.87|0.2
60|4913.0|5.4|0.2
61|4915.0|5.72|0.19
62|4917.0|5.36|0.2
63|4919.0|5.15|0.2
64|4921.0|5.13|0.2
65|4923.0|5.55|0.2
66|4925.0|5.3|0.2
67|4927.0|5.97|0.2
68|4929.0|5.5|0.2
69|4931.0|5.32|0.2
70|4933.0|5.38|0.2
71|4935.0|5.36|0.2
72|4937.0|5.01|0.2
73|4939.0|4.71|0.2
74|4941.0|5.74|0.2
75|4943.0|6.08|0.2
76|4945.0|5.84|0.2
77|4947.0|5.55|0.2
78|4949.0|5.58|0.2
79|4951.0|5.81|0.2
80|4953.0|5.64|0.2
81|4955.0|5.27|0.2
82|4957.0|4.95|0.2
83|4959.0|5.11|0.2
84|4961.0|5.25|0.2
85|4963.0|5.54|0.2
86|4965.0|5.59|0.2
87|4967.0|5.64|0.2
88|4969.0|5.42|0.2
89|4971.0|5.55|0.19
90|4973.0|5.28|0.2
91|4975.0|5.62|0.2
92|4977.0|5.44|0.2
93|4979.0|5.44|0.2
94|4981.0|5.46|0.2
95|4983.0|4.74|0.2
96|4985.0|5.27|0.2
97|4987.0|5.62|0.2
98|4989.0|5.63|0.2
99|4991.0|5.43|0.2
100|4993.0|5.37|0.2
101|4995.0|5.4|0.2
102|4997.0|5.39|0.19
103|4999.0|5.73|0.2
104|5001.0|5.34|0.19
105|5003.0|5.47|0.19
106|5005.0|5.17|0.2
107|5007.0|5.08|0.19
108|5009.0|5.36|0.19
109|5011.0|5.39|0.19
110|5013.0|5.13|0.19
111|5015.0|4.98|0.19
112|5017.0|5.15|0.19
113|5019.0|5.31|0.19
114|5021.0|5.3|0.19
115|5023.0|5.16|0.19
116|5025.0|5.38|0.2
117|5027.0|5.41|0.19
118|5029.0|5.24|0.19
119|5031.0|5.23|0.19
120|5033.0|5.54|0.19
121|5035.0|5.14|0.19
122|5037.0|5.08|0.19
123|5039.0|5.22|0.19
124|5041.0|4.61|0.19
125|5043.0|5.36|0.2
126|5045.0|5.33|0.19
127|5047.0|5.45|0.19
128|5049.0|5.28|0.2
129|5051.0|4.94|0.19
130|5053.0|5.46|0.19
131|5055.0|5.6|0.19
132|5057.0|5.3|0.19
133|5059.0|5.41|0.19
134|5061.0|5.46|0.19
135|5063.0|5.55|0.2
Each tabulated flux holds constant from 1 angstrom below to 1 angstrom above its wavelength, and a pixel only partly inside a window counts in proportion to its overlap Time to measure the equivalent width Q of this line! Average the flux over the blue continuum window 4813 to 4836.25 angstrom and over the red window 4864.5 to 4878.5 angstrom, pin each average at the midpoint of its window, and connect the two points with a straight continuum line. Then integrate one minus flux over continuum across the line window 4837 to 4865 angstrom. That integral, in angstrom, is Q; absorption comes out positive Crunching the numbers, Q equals 1.6 angstrom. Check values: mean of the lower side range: 5.55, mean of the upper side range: 5.21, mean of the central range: 5.05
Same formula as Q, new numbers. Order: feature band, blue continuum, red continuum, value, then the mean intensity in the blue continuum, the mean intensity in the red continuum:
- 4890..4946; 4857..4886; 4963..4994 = -2.83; 4.93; 5.44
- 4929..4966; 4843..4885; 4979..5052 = -1.54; 5.13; 5.28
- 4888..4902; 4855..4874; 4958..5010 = -1.61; 4.69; 5.4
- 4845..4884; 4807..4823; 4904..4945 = 3.20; 5.68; 5.41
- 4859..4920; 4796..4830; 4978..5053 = 3.26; 5.62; 5.29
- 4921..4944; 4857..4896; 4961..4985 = -0.76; 5.04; 5.42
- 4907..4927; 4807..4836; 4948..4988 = 0.52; 5.6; 5.41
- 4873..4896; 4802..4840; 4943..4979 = 0.84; 5.58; 5.49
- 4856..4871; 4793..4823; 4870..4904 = 2.52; 5.72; 5.36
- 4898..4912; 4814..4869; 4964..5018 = -0.25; 5.27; 5.37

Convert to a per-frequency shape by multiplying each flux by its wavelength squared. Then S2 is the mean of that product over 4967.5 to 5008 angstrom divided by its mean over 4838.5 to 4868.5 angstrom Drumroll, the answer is 1.13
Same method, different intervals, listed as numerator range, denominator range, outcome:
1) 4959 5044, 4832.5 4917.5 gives 1.06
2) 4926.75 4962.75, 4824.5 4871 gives 1.09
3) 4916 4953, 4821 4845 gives 1.05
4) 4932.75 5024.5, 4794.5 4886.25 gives 1.06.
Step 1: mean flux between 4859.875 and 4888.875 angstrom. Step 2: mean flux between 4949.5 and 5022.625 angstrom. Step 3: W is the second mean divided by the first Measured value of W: 1.1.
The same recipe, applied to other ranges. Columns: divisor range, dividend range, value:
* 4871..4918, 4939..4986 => 1.01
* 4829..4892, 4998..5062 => 1.01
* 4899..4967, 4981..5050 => 0.97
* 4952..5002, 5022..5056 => 0.97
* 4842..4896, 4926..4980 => 1.05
